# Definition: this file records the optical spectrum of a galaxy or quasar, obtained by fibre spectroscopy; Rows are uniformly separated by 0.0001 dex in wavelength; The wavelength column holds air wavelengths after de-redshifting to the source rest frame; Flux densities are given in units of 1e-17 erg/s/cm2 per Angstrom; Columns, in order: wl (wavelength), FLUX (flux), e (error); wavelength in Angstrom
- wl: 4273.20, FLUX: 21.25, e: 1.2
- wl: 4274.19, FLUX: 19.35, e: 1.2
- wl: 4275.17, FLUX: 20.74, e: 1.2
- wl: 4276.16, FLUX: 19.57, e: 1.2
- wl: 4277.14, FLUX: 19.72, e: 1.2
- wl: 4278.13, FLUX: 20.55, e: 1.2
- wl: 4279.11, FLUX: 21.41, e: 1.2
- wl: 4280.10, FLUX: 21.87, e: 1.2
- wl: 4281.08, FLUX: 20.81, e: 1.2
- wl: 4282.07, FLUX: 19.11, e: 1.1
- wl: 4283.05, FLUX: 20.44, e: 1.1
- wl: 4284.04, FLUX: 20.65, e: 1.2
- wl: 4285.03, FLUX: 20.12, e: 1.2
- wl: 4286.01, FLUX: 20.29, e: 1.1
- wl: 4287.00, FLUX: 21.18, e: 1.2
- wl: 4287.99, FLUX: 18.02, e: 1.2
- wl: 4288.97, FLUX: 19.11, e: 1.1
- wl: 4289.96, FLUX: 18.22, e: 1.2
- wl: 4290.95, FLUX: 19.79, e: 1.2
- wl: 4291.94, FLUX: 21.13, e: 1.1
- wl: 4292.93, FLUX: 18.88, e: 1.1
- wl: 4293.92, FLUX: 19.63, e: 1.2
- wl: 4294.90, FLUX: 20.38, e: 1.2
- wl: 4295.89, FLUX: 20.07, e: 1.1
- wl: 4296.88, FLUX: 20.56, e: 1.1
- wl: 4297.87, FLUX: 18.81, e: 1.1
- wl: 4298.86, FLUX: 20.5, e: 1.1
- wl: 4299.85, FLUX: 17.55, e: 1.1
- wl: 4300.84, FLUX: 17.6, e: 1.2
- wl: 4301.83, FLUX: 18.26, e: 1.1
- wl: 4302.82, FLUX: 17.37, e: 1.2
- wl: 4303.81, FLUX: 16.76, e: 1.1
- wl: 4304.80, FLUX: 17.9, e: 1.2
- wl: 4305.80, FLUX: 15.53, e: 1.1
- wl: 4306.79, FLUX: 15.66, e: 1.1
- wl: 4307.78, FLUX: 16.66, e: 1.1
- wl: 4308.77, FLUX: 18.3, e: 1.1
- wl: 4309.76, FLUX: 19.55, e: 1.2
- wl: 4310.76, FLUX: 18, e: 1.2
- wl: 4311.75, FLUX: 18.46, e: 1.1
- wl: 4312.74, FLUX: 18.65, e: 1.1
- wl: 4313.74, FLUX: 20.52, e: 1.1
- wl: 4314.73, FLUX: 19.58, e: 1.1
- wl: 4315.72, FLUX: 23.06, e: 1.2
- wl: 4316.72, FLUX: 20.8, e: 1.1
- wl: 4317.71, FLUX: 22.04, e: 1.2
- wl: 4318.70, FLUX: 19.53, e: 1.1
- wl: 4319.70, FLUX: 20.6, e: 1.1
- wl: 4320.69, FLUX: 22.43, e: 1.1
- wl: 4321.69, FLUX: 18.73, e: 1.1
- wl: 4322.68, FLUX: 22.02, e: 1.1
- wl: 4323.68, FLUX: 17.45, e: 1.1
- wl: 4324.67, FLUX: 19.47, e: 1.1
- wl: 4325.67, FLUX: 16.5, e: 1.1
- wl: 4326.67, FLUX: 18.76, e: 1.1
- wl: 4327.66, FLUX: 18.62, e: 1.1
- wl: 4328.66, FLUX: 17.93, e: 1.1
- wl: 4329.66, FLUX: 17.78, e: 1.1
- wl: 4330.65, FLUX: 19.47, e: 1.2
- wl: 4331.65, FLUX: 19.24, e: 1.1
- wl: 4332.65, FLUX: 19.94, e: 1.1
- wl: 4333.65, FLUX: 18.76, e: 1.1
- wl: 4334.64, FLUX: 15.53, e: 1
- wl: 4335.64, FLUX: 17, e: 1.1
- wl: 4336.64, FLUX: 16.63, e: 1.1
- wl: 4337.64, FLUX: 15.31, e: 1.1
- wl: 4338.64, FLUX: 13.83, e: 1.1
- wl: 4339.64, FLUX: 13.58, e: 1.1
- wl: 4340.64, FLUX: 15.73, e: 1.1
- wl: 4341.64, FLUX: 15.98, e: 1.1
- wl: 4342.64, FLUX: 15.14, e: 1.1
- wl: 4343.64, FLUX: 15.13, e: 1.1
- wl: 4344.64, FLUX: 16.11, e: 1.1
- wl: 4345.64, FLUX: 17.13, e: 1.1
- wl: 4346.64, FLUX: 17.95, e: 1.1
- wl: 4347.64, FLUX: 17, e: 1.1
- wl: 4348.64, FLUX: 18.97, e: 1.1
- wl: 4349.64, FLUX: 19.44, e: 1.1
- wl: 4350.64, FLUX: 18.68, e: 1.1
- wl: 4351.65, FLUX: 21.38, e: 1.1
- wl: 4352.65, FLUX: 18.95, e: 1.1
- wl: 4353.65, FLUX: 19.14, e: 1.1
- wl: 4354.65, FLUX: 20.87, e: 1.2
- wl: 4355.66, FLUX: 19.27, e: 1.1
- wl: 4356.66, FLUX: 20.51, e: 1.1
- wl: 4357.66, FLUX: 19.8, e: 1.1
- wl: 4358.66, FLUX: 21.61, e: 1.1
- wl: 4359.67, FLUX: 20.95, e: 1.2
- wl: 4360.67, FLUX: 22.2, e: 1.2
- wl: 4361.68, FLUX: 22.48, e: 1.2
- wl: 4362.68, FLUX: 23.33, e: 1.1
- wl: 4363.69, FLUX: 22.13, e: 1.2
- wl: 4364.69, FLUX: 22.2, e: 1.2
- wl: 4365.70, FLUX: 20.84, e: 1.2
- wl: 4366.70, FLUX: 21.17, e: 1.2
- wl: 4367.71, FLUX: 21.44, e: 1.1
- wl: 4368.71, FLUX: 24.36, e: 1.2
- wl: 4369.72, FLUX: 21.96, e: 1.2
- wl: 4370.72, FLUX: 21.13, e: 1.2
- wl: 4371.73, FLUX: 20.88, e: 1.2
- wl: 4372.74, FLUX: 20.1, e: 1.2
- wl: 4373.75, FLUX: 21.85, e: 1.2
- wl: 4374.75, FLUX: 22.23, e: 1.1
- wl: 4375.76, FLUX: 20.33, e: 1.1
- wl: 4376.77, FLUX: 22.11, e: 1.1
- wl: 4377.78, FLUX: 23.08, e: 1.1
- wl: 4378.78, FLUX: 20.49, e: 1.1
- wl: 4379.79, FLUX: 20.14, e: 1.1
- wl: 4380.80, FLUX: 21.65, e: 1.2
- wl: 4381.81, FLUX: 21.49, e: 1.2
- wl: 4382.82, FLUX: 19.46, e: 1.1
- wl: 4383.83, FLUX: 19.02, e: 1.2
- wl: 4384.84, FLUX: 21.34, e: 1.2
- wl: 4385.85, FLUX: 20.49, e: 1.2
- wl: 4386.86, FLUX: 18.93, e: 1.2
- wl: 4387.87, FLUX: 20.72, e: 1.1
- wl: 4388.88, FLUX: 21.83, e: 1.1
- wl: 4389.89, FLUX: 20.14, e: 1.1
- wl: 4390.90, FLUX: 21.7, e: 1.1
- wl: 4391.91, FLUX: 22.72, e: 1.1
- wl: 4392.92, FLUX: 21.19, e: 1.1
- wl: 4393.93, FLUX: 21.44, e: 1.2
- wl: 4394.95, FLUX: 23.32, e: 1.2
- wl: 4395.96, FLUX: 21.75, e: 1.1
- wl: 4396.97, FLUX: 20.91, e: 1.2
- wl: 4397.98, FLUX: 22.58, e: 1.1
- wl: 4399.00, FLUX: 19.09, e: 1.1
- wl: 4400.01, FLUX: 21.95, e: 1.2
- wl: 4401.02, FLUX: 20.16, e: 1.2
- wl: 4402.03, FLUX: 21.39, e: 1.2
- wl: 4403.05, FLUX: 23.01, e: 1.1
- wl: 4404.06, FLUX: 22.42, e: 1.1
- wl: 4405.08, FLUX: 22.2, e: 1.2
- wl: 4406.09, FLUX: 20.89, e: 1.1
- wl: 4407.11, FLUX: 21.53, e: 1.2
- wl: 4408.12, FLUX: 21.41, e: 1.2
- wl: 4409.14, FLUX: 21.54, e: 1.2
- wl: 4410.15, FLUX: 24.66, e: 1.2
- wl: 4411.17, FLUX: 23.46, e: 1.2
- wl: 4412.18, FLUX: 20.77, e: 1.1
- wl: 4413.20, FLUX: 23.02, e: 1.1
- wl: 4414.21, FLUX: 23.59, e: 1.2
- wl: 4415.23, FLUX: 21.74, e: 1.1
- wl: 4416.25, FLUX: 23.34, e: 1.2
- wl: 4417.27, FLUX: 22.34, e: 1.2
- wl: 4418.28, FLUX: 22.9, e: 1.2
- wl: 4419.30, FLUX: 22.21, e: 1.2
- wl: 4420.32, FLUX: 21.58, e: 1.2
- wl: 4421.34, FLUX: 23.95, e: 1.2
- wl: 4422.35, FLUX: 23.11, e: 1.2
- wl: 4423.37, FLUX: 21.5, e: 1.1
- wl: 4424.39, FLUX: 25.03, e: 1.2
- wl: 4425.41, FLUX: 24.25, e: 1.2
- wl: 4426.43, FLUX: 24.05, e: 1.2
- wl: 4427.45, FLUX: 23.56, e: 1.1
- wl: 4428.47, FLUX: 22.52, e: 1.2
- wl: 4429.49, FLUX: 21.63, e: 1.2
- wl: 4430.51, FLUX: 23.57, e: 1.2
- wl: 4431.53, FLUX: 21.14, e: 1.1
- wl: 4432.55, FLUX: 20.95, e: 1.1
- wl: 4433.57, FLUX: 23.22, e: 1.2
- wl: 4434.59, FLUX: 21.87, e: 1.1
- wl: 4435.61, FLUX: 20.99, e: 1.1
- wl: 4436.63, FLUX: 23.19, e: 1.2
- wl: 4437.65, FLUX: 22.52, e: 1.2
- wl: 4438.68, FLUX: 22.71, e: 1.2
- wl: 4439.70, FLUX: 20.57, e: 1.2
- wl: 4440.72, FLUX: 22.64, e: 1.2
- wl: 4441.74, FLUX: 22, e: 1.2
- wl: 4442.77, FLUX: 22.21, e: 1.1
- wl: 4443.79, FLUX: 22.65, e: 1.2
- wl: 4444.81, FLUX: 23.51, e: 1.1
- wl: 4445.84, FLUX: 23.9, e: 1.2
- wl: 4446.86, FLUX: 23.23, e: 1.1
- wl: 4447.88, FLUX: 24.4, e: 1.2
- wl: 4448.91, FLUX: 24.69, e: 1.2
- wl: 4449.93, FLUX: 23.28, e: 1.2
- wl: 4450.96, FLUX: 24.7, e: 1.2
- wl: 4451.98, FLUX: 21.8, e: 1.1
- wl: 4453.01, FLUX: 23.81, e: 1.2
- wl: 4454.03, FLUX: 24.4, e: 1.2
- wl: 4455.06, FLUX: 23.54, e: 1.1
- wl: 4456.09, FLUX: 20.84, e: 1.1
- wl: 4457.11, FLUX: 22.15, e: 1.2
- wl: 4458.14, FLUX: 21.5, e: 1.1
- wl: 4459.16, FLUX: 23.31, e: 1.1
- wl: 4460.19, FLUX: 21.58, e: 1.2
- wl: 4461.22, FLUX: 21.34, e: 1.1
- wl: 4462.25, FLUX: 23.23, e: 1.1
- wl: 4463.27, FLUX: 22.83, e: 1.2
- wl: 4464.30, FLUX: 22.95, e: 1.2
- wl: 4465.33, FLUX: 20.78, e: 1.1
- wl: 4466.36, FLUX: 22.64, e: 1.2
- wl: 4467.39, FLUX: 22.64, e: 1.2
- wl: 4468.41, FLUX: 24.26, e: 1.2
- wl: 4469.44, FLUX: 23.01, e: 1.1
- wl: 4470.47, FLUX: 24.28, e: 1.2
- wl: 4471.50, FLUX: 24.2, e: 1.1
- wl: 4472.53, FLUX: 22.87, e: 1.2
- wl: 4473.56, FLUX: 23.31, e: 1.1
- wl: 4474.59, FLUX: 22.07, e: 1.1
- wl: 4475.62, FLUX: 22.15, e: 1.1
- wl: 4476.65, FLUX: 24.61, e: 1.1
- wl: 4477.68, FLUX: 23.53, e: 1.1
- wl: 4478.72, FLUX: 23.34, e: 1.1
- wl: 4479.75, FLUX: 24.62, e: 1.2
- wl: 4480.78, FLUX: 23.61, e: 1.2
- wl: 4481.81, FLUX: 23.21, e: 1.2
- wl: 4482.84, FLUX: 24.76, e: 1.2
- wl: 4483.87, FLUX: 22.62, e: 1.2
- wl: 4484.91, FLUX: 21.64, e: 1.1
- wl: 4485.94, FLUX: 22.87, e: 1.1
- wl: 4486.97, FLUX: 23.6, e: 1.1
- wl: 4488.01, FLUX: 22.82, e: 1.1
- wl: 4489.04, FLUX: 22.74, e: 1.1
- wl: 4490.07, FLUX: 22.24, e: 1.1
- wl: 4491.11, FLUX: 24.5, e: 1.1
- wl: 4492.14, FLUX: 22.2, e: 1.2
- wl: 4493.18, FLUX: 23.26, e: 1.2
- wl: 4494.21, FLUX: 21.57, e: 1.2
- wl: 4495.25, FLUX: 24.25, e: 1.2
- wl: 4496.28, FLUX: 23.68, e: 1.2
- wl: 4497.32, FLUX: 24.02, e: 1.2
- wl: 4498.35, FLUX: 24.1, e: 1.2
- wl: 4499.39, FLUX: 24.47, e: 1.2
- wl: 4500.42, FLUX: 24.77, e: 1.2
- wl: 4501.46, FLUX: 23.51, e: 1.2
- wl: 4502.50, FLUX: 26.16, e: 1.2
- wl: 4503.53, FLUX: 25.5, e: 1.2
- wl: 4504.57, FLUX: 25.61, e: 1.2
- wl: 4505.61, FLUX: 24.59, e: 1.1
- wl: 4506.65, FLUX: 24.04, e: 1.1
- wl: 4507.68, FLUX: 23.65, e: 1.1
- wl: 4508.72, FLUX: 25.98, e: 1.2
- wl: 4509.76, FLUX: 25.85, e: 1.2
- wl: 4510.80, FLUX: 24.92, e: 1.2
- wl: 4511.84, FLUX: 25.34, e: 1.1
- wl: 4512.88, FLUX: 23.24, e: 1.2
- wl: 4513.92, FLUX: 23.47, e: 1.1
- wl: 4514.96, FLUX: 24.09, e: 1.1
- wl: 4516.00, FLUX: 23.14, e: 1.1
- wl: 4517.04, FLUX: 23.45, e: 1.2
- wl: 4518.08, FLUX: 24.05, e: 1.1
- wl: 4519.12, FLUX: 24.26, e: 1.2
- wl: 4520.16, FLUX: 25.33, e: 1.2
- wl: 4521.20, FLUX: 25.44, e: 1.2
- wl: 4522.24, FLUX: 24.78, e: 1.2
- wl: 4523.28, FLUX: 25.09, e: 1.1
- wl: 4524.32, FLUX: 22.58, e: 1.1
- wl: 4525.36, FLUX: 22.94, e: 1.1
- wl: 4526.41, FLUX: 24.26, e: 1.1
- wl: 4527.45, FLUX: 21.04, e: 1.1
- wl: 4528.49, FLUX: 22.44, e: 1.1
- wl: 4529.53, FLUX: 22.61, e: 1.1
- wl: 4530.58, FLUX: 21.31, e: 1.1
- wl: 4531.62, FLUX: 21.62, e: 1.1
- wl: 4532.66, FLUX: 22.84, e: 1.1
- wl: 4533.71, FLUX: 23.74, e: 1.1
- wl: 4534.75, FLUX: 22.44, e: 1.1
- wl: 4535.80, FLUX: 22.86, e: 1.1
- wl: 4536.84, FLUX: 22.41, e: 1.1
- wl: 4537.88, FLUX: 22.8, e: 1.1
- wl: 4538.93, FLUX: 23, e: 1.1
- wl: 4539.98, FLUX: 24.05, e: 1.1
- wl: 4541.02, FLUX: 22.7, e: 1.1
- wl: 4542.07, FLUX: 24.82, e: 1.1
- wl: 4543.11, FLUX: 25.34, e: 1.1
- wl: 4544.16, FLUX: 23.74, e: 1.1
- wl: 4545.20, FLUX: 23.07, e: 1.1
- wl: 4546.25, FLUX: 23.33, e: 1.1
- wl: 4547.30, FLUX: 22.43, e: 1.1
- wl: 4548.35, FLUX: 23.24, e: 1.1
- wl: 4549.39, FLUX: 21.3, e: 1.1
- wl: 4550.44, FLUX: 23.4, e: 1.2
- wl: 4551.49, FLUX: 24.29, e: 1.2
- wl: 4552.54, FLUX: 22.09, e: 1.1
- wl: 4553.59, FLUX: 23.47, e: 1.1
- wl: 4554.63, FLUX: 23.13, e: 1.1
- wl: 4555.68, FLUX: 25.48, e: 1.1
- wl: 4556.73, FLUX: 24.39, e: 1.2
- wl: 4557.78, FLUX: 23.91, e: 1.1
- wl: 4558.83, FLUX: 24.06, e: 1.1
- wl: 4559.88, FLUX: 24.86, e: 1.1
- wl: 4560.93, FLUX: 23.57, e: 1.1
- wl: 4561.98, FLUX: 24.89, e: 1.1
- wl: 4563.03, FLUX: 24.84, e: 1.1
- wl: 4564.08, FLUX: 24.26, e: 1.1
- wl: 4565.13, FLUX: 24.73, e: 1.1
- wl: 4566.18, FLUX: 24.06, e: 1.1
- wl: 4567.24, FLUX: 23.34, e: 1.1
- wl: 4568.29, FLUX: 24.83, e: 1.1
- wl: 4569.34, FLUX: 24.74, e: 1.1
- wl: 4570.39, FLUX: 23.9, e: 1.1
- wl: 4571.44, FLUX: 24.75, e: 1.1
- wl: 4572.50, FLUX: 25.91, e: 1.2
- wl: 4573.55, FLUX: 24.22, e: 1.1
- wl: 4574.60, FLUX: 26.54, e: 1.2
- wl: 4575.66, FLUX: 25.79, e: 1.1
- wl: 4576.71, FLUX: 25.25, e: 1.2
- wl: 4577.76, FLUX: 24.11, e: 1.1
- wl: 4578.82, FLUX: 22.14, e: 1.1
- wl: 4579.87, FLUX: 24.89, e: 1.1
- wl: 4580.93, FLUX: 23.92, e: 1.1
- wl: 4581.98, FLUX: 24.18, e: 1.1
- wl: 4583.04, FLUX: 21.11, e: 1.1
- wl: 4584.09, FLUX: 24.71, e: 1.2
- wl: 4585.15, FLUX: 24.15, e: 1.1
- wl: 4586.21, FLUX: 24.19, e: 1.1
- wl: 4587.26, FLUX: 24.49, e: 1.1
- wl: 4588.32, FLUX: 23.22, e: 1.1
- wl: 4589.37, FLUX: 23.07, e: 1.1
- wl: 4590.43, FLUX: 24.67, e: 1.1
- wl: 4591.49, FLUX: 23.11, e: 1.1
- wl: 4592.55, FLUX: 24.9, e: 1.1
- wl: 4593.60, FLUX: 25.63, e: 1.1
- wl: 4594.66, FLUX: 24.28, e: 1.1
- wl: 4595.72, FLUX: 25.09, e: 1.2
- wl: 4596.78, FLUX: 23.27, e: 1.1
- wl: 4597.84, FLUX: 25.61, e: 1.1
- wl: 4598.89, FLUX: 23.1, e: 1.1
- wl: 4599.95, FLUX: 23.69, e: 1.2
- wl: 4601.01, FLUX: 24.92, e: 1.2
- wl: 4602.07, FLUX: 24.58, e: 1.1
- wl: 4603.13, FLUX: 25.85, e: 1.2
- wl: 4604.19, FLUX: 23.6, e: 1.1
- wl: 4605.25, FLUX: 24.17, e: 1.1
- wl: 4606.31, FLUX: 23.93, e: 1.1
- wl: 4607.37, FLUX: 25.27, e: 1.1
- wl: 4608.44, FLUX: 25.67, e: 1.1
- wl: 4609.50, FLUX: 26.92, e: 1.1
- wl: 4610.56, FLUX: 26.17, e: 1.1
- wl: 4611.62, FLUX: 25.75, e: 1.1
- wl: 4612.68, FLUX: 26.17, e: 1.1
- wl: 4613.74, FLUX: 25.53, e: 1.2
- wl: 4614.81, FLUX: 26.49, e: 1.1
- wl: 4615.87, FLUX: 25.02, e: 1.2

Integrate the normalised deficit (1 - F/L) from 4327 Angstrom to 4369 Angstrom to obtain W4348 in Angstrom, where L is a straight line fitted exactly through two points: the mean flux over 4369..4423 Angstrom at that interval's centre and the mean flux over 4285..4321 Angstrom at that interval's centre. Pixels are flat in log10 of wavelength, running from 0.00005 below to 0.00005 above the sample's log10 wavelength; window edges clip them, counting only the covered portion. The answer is 3.18 Angstrom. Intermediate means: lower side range 19.2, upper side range 21.7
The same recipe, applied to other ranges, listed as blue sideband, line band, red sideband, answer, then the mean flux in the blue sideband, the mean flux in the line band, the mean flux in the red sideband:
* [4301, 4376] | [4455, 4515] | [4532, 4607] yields -3.4 Angstrom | 19.1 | 23.5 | 24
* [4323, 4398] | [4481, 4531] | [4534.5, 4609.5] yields -2.4 Angstrom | 19.7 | 23.8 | 24.1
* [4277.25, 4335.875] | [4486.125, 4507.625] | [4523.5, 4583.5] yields -1.2 Angstrom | 19.2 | 23.9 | 23.7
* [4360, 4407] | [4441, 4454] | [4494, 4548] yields -0.5 Angstrom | 21.4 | 23.4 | 23.8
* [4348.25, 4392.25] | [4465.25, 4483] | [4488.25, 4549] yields -0.4 Angstrom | 21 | 23.4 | 23.7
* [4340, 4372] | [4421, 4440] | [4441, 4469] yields -0.5 Angstrom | 19.8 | 22.7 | 22.9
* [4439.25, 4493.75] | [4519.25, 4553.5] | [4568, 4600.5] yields 0.8 Angstrom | 23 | 23.2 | 24.3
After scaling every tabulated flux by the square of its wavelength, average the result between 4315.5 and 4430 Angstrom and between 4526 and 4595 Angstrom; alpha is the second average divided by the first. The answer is 1.3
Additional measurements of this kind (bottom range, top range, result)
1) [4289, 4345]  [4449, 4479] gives 1.34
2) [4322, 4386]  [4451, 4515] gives 1.28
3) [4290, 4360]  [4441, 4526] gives 1.36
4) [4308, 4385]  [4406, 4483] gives 1.22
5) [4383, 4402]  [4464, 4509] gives 1.17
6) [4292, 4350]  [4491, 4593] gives 1.45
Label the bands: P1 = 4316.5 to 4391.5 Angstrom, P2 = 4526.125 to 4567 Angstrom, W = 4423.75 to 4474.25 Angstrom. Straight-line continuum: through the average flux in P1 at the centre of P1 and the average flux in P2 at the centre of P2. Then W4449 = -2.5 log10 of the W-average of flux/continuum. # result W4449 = -0.067 mag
